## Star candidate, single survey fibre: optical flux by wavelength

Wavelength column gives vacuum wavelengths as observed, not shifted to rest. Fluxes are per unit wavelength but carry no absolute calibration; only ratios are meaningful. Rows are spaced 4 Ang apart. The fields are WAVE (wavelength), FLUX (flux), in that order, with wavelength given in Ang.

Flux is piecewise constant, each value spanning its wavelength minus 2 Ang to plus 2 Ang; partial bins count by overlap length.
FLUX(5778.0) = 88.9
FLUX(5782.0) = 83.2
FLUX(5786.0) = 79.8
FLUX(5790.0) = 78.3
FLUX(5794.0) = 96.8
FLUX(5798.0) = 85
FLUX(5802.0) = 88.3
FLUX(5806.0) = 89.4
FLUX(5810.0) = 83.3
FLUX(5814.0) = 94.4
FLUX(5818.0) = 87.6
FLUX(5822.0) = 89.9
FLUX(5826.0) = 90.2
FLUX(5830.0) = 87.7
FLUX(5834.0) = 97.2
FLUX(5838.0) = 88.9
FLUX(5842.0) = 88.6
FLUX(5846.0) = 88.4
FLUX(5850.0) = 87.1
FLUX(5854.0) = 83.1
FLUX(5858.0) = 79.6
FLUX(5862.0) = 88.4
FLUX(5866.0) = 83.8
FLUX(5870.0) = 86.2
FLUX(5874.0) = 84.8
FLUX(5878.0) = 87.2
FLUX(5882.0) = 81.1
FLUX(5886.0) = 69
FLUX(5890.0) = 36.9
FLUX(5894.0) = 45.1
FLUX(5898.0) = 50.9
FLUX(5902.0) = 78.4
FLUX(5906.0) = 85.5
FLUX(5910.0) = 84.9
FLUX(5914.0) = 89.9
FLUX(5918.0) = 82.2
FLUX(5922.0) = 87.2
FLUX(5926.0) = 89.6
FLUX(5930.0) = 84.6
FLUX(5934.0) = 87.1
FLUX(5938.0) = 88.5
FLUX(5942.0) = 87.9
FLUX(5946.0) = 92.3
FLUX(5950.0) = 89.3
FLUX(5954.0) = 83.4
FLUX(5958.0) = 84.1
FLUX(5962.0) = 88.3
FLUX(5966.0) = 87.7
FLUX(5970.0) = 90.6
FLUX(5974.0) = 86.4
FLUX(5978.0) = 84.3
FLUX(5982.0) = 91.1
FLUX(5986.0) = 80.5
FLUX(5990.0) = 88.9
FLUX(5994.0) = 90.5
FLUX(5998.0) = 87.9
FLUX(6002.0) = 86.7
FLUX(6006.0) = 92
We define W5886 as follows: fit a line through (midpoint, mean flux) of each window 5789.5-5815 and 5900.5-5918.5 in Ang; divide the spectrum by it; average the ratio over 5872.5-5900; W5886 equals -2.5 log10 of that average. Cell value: 0.30 mag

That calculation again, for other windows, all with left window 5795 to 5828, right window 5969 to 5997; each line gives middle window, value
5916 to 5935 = 0.02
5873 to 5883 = 0.04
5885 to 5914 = 0.31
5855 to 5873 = 0.05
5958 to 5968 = 0.00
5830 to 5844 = -0.03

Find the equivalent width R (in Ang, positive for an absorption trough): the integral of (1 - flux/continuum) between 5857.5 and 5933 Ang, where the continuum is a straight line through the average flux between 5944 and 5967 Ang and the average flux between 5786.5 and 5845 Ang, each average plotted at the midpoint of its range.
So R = 8.8 Ang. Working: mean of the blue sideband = 88.7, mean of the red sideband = 87.5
